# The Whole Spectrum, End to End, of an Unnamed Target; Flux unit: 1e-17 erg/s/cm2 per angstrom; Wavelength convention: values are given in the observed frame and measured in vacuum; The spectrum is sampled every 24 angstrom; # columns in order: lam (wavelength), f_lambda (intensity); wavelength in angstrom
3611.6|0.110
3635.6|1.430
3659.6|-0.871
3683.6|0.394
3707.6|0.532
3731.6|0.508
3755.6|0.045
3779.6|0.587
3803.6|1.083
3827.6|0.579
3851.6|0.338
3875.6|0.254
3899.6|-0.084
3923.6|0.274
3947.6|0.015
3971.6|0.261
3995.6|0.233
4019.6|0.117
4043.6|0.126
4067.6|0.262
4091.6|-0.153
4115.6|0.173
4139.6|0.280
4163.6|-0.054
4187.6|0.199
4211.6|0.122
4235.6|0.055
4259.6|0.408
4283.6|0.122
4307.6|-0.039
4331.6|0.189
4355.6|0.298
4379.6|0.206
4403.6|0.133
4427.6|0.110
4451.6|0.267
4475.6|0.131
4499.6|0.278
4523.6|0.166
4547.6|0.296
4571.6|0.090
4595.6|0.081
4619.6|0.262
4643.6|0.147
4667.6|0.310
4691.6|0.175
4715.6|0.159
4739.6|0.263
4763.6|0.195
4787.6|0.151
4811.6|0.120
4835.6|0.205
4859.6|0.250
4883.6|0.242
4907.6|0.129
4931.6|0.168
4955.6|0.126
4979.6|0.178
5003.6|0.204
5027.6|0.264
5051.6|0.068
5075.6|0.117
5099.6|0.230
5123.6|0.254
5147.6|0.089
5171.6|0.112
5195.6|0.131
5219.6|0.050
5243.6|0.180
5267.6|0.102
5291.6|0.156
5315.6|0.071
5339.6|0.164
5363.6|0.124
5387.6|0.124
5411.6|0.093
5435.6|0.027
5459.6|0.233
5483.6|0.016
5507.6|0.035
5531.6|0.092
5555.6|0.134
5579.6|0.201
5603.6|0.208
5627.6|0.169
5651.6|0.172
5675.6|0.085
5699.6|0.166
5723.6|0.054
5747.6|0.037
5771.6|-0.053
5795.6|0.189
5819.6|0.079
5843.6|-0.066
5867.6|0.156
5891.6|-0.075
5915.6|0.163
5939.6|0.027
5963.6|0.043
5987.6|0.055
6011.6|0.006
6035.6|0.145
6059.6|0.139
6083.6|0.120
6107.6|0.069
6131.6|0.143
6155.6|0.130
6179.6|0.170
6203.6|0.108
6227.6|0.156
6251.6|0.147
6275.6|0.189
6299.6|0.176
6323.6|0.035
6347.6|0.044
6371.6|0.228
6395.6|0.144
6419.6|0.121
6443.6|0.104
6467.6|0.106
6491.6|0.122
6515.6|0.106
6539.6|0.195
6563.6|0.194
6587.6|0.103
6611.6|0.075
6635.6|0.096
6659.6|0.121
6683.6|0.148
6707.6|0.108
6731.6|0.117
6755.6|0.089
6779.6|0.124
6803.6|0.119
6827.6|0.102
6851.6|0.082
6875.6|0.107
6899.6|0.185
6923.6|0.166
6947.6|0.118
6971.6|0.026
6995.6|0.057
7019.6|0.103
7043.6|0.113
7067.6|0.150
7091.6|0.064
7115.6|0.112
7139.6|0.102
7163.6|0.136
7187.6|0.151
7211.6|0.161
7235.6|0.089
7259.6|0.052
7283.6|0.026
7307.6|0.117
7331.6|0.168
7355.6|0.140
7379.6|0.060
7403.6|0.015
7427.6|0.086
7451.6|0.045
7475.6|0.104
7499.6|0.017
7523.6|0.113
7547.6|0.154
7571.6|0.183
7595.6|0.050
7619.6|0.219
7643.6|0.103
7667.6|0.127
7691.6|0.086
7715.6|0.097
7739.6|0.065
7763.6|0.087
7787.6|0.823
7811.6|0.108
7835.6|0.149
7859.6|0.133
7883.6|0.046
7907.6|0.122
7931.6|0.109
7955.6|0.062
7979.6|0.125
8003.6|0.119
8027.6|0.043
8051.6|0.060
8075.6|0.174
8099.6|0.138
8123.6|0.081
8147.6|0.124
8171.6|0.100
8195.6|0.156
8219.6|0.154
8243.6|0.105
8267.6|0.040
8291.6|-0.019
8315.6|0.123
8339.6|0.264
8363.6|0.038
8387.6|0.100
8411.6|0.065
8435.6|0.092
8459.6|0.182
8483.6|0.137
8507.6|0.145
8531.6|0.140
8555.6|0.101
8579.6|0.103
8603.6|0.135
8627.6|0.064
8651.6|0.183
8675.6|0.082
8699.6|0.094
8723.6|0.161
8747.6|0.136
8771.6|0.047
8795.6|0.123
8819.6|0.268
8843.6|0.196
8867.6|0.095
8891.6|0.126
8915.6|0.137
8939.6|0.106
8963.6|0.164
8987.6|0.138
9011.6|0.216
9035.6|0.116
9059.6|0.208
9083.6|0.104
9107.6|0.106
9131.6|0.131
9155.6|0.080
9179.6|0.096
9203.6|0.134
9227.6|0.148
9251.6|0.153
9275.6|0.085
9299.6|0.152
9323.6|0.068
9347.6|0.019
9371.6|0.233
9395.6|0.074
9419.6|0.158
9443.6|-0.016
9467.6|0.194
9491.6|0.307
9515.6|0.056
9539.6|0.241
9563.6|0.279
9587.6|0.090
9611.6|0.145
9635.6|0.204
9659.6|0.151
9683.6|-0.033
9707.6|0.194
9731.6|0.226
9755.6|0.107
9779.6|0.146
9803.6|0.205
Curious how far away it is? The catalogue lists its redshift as 1.09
